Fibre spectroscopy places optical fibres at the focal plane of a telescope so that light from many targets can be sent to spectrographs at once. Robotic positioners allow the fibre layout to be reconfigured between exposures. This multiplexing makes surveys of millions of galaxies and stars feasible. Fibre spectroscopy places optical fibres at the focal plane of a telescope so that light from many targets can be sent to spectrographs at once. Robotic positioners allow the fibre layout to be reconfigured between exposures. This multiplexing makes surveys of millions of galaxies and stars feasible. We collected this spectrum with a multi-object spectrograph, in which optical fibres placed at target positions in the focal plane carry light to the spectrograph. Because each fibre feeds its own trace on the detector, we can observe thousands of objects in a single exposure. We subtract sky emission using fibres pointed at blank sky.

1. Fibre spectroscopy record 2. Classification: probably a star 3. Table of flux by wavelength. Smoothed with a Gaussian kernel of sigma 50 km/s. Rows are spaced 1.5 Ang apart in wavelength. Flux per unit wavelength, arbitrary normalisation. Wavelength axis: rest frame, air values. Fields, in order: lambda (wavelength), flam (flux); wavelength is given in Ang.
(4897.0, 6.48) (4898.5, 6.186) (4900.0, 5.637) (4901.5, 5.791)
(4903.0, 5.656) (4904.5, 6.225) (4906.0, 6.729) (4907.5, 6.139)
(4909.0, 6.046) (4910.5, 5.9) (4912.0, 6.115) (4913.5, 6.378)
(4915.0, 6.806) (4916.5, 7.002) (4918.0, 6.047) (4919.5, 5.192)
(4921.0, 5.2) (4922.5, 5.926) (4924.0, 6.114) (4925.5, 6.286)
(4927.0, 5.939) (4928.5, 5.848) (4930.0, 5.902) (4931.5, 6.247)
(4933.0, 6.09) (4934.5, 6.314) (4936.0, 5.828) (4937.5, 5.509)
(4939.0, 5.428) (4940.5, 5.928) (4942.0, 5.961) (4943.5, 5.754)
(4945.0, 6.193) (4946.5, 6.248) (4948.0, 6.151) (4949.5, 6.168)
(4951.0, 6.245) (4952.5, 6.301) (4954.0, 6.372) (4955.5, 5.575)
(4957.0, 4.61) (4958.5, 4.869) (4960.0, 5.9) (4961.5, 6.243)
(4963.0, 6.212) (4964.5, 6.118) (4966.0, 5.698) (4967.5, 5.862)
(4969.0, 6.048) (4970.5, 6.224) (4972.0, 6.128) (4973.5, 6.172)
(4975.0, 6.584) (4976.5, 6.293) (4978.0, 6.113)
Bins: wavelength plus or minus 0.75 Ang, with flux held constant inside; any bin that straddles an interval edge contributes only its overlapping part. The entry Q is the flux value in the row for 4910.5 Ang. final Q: 5.9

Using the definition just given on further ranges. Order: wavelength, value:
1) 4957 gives 4.61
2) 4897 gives 6.48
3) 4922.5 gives 5.926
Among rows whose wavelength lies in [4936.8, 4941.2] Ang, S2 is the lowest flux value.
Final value 5.428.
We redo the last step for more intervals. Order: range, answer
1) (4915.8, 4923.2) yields 5.192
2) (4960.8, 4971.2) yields 5.698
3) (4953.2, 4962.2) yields 4.61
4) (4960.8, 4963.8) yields 6.212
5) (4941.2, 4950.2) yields 5.754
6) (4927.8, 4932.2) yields 5.848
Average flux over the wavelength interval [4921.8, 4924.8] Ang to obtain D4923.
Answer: 6.03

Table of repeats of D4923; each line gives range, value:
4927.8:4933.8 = 6.03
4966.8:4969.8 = 5.96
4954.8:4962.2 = 5.43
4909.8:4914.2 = 6.13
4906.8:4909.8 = 6.09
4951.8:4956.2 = 6.09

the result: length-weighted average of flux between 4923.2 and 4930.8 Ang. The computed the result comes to 6.02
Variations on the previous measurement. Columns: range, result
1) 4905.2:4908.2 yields 6.44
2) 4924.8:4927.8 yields 6.11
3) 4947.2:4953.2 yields 6.22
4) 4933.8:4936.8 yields 6.06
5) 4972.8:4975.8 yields 6.38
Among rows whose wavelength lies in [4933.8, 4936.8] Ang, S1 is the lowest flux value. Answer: 5.828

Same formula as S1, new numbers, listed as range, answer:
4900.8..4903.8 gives 5.656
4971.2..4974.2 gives 6.128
